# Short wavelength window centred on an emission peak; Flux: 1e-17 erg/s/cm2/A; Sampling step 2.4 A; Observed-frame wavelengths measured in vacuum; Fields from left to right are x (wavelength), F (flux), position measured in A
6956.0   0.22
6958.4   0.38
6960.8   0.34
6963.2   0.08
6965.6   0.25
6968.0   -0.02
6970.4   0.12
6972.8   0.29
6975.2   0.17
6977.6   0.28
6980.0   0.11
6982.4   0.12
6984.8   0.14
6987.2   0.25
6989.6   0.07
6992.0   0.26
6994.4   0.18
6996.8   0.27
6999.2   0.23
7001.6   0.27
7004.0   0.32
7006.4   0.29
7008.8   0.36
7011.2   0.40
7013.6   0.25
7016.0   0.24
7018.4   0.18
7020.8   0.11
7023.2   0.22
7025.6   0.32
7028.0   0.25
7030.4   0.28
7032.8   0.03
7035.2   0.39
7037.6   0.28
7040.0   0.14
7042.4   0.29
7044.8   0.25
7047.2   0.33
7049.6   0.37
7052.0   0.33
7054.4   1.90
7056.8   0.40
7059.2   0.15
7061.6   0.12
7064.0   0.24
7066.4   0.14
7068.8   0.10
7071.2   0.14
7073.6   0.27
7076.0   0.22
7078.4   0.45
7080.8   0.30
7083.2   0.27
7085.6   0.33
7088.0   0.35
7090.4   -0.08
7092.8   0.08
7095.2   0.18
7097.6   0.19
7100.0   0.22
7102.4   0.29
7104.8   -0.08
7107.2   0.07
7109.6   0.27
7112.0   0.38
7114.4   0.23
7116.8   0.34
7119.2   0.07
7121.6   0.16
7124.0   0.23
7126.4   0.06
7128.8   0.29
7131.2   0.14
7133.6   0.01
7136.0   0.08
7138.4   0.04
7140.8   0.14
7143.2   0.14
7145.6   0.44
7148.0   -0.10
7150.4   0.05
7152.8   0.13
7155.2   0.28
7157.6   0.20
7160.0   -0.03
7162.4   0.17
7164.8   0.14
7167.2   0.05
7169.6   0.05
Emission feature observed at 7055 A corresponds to Halpha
